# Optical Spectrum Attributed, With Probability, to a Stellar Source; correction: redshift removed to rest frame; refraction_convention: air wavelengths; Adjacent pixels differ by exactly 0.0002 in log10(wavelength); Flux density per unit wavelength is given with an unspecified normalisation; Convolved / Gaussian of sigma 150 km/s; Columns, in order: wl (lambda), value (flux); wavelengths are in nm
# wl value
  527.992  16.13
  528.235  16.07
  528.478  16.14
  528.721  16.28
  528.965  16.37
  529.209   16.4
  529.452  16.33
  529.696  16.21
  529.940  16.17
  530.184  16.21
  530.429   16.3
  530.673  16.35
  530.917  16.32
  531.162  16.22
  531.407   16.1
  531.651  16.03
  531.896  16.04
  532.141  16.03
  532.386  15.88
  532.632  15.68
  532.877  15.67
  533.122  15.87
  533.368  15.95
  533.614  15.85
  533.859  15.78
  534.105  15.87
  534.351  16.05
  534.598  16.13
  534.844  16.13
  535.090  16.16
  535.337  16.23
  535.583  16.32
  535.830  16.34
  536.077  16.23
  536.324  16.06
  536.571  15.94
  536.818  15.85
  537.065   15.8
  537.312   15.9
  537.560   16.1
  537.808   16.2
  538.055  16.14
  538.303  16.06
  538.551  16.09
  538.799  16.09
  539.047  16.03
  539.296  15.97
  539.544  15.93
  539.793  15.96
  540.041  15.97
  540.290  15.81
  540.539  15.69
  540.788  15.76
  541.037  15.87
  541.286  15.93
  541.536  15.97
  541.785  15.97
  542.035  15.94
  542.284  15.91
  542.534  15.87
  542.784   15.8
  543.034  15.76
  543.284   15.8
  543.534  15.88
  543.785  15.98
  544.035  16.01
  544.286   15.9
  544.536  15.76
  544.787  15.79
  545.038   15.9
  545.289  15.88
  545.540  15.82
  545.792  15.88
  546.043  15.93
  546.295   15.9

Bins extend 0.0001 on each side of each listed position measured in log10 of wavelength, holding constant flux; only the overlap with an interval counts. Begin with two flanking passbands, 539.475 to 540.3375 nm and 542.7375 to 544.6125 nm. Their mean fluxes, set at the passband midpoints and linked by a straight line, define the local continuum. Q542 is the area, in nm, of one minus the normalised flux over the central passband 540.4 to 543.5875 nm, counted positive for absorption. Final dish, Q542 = 0.01 nm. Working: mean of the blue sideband 15.9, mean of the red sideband 15.9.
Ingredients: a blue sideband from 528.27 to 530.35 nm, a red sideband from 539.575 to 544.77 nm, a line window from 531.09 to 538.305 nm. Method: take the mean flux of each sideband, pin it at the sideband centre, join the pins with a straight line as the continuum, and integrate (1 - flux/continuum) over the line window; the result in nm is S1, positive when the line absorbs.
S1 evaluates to 0.03 nm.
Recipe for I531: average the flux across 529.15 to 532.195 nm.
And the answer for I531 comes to 16.2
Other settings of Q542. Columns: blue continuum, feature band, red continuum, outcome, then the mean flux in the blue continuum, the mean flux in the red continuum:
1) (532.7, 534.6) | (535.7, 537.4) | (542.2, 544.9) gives -0.02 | 15.9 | 15.9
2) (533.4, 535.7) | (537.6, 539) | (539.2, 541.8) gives -0.01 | 16.1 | 15.9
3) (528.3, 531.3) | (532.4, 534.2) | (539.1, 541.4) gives 0.04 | 16.3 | 15.9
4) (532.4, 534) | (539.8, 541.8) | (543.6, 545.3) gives 0.00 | 15.8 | 15.9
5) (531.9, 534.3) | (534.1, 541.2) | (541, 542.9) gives -0.06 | 15.9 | 15.9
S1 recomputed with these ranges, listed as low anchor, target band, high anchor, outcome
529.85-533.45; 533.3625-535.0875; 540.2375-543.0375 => 0.002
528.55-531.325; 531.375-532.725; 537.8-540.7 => 0.021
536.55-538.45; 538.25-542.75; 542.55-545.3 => 0.003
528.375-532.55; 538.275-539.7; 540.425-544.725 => -0.005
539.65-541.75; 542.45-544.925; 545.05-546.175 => 0.003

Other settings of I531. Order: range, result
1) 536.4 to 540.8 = 16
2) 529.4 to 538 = 16.1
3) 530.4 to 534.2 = 16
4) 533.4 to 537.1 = 16.1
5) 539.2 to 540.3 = 15.9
